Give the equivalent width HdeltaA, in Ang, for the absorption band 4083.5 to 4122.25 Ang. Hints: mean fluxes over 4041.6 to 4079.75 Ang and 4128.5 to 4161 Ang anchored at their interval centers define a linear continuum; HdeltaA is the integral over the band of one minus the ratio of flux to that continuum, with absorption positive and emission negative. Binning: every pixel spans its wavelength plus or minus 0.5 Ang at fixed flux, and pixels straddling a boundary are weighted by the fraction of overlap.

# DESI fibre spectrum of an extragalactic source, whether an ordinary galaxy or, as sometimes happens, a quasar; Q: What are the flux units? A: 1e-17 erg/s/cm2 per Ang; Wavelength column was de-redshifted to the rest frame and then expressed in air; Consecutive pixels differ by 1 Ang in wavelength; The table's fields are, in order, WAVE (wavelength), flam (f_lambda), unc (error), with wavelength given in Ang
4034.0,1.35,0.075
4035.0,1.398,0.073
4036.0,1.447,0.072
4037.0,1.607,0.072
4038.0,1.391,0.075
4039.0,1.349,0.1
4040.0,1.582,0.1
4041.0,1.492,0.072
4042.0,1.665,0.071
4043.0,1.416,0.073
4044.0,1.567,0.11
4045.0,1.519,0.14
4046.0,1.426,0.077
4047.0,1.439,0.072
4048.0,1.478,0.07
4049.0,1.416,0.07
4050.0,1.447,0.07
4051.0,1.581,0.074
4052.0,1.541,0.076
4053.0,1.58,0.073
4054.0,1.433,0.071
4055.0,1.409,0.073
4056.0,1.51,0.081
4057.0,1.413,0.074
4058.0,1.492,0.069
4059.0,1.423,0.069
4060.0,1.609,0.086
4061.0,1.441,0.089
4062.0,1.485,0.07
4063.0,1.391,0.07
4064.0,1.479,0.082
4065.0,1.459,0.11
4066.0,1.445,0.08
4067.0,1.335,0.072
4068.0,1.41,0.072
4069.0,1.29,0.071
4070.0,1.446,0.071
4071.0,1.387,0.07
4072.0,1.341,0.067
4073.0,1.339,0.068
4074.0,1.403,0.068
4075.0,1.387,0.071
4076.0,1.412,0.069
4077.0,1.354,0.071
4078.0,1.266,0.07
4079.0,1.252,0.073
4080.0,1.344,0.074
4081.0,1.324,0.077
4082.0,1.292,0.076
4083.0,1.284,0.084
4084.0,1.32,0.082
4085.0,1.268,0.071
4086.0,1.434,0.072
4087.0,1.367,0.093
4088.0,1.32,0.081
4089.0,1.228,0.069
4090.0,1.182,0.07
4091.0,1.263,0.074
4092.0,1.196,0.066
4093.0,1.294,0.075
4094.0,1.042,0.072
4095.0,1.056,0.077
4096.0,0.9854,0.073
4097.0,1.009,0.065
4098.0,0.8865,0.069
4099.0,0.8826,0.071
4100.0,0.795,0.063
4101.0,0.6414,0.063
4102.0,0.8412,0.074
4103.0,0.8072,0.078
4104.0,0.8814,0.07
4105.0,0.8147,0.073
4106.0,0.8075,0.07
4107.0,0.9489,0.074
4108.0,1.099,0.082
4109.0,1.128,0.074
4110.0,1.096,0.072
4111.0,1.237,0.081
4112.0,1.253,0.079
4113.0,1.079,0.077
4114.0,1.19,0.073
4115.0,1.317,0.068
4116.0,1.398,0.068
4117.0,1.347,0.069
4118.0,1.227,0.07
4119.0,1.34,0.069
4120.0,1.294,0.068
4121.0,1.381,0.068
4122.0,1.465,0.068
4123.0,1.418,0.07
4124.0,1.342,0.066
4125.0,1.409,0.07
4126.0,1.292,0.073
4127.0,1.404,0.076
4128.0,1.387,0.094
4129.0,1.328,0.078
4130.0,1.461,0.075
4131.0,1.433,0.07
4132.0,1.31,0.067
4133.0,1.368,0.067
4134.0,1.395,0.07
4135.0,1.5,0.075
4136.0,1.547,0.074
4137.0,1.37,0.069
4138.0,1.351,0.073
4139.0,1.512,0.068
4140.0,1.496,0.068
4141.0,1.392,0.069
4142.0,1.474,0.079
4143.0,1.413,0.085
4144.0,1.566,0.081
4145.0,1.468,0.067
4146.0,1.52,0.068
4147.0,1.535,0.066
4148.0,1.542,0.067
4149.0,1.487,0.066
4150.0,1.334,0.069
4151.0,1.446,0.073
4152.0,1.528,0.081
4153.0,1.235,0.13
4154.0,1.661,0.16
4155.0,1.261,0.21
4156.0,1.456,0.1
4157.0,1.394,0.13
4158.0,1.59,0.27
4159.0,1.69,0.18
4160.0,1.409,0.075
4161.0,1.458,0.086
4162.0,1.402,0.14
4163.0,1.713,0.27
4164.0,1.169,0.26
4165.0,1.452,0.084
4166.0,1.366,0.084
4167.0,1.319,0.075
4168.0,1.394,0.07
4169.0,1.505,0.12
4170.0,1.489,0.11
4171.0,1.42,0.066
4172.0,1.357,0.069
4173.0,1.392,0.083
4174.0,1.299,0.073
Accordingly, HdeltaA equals 8.5 Ang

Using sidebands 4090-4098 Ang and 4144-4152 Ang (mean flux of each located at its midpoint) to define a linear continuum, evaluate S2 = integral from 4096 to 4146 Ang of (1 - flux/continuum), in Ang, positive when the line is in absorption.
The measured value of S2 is 2.5 Ang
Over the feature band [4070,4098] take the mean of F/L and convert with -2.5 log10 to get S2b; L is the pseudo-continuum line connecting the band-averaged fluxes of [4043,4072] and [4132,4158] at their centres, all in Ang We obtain 0.15 mag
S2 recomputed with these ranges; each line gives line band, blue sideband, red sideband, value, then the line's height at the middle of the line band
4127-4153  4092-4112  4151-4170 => -3.31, 1.28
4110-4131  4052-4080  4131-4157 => 1.62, 1.44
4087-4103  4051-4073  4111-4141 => 4.10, 1.4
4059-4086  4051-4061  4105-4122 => 0.56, 1.41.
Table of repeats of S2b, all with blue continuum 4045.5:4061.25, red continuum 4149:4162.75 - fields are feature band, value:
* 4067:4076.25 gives 0.07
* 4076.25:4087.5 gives 0.12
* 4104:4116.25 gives 0.31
